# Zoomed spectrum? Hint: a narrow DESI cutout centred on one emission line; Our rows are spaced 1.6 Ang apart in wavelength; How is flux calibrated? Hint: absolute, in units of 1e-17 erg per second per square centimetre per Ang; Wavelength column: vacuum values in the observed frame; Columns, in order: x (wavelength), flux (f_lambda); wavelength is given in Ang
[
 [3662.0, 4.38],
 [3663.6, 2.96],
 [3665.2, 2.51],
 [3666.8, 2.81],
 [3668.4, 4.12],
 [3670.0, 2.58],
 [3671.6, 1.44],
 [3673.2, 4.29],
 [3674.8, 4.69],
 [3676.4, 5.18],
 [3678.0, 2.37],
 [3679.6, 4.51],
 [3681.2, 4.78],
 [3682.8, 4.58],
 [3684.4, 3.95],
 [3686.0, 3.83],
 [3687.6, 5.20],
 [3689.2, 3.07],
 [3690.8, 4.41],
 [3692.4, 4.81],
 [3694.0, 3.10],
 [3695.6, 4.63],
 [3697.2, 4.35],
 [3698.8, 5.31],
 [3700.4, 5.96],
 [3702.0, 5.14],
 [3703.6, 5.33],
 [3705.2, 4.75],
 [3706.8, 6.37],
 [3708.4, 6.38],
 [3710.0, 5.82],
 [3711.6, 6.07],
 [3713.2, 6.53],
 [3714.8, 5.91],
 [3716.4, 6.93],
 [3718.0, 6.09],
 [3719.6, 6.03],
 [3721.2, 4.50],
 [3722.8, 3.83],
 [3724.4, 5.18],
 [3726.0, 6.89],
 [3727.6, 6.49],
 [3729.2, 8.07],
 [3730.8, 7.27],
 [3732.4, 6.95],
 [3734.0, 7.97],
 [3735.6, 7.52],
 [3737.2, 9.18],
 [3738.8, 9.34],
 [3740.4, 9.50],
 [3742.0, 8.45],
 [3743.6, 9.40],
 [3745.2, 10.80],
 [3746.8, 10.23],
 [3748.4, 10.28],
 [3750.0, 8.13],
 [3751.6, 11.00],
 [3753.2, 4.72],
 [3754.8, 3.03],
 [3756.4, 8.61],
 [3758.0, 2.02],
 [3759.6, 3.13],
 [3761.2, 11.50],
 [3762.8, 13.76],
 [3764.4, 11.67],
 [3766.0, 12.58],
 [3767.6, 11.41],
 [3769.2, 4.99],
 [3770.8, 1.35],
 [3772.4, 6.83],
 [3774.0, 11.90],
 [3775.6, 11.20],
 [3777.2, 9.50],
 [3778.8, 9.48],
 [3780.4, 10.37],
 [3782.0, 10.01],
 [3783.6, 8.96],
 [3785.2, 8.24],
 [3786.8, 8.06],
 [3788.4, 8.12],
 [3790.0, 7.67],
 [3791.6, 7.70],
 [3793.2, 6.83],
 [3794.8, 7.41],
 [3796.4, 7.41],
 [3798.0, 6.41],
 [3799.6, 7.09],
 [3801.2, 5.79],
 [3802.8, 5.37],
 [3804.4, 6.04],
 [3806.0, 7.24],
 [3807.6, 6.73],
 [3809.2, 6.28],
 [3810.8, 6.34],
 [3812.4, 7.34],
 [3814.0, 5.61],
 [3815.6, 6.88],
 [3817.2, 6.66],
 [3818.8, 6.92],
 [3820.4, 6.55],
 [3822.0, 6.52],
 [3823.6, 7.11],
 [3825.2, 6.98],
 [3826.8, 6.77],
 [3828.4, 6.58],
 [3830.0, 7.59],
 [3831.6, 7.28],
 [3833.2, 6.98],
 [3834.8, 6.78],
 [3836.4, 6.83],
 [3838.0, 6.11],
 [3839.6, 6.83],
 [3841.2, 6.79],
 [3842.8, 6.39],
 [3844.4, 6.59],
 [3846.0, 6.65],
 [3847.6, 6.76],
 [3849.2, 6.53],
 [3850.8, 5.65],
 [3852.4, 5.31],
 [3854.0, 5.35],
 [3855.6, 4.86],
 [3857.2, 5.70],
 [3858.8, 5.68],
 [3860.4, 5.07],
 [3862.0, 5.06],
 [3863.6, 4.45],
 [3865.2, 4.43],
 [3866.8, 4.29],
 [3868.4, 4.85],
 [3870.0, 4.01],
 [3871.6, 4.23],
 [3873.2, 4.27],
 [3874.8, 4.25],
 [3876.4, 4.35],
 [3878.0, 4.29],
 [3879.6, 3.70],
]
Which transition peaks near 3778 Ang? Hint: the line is Lyman alpha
